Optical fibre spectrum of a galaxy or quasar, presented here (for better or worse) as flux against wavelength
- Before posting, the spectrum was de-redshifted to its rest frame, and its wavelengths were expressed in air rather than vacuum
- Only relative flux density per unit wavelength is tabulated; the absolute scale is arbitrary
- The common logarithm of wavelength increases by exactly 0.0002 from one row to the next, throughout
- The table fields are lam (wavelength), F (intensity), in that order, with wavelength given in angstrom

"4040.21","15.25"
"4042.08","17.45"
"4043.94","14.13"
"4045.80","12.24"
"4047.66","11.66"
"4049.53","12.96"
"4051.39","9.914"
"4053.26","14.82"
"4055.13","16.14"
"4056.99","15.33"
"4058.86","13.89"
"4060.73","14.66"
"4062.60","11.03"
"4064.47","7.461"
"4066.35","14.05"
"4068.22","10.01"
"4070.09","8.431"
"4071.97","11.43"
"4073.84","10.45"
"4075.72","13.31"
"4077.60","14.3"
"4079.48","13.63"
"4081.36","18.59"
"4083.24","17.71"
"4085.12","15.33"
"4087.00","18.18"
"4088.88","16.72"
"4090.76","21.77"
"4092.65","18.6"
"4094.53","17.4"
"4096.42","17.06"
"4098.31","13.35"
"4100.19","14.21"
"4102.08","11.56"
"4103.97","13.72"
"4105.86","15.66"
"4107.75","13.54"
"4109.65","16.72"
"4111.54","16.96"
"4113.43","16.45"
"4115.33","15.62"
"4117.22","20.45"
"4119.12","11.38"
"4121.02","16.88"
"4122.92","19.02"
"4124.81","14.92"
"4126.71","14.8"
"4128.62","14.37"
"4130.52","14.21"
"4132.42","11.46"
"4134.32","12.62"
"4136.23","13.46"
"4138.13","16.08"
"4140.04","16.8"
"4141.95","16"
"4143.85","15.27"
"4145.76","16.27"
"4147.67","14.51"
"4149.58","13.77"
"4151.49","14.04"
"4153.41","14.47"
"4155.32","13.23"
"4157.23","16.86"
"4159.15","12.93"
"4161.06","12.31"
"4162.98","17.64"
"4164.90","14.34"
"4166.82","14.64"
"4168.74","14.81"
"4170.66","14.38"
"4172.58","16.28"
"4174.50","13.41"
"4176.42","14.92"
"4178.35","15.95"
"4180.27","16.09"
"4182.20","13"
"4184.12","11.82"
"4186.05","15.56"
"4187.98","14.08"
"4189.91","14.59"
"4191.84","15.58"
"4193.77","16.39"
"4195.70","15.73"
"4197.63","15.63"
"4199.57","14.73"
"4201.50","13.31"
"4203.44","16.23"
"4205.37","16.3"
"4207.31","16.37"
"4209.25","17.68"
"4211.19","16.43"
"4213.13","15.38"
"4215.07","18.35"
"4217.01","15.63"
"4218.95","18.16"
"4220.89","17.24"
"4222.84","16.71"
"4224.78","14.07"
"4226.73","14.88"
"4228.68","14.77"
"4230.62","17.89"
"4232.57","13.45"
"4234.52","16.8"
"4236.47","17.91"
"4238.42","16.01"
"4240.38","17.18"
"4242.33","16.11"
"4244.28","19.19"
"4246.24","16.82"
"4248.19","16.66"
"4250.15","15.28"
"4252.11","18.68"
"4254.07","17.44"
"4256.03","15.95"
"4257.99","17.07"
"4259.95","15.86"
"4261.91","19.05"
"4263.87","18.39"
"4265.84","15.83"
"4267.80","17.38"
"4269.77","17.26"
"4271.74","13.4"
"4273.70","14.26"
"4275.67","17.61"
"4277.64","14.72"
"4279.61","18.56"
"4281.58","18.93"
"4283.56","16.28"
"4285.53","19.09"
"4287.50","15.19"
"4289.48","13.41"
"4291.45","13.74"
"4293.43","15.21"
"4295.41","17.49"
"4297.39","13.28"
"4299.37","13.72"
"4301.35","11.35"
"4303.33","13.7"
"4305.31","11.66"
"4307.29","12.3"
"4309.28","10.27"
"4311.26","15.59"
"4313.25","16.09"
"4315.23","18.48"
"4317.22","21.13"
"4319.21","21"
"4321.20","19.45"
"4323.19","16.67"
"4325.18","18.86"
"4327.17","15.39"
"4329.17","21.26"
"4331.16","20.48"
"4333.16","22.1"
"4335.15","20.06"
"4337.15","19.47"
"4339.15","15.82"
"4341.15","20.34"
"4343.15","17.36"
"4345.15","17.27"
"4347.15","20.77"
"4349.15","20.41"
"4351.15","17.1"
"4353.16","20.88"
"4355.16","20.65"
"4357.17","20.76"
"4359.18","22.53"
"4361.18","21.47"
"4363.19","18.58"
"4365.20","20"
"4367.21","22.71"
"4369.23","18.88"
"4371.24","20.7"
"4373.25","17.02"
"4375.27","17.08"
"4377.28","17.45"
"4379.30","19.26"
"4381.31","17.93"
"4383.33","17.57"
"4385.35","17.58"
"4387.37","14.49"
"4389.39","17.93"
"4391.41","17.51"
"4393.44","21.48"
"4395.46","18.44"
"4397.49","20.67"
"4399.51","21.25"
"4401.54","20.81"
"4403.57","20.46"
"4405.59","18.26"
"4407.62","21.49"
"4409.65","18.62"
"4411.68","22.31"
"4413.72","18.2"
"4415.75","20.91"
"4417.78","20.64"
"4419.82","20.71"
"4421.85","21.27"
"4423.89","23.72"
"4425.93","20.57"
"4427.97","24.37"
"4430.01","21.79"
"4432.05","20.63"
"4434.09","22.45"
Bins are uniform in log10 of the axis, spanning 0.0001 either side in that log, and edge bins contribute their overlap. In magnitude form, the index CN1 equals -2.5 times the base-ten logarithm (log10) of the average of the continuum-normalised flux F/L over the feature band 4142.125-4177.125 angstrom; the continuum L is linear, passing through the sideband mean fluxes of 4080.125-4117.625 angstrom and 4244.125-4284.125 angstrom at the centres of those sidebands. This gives 0.13 mag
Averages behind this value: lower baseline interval 16.4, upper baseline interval 16.8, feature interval 14.7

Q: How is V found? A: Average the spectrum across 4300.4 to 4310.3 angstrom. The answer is 11.9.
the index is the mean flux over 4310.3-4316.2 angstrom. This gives 16.7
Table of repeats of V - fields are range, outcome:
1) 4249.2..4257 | 16.8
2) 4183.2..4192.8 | 14.3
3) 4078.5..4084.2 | 16.6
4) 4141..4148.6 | 15.5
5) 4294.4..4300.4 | 14.8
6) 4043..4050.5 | 12.8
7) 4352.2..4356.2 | 20.8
